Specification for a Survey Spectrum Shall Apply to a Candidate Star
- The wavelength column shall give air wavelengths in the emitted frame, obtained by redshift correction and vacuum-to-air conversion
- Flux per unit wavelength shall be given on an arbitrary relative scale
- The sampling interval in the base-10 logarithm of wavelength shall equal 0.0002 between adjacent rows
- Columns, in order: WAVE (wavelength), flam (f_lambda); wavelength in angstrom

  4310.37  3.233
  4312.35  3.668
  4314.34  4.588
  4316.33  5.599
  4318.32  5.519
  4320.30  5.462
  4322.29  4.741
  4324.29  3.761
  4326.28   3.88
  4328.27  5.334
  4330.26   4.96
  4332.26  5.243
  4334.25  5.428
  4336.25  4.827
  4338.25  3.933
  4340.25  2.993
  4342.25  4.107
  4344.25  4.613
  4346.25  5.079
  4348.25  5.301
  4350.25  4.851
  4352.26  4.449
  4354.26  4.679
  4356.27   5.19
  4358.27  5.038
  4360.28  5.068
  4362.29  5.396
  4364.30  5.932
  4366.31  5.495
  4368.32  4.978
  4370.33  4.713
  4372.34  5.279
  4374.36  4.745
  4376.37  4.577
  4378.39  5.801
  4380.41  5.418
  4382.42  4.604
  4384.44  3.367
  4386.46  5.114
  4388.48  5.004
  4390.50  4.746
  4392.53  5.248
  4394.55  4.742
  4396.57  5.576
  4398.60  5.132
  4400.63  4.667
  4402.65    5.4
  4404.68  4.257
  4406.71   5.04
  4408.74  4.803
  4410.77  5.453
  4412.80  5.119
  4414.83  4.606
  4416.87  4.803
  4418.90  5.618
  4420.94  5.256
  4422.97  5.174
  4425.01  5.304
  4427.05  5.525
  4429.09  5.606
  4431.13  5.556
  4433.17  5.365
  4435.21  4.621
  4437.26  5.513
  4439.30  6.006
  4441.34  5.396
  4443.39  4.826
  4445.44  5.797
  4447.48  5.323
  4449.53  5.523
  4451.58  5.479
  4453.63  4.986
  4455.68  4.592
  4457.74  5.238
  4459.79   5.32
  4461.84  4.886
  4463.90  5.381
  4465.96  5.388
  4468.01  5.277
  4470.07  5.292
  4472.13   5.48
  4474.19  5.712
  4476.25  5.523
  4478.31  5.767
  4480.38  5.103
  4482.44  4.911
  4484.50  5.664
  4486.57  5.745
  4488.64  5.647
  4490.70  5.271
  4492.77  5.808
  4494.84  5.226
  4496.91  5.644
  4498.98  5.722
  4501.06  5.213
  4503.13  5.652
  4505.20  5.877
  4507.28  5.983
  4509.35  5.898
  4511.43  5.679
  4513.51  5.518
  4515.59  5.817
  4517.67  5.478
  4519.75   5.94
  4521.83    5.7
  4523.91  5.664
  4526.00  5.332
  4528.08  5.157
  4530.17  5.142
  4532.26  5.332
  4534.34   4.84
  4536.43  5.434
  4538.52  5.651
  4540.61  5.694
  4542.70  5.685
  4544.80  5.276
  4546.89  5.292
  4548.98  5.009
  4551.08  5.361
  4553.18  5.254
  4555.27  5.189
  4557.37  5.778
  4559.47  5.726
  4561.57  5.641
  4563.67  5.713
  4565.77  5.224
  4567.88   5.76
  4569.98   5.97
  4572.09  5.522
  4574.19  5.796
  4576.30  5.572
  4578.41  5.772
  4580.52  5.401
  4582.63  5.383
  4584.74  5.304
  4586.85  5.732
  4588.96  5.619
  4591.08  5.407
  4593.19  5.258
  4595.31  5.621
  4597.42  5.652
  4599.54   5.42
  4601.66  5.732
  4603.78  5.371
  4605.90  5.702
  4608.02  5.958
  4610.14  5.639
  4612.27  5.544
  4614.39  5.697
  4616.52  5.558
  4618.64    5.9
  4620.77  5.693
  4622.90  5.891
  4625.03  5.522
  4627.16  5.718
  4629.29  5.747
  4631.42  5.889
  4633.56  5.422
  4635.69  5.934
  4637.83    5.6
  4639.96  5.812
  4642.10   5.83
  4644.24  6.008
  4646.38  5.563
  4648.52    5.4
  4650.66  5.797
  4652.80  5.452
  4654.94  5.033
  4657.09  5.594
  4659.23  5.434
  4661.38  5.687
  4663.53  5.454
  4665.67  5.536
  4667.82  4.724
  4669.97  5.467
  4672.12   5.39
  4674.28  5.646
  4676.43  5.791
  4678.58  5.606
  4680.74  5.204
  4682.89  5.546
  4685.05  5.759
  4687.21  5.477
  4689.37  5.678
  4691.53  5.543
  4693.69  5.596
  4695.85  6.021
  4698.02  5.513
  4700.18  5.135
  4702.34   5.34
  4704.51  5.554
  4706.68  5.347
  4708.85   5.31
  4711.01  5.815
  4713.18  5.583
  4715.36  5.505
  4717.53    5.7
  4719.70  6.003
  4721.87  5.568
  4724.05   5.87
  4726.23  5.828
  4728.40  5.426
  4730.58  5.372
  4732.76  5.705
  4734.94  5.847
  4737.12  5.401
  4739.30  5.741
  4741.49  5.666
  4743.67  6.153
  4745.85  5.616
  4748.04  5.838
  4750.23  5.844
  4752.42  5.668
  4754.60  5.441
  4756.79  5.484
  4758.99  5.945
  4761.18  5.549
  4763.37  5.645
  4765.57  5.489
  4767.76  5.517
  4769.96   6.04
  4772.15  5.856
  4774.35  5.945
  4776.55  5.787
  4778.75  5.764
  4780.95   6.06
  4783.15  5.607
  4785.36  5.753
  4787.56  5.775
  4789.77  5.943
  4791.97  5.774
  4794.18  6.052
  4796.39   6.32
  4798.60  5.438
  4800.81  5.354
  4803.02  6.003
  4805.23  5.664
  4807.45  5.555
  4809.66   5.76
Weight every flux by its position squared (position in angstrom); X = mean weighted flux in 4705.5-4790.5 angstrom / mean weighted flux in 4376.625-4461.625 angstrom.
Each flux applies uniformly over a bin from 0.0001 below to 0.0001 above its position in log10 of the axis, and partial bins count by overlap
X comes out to 1.3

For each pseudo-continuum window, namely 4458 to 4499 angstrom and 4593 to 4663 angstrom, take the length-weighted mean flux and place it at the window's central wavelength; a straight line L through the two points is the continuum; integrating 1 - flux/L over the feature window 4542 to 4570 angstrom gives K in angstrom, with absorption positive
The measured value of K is 0.3 angstrom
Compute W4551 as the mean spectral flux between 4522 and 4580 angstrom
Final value 5.48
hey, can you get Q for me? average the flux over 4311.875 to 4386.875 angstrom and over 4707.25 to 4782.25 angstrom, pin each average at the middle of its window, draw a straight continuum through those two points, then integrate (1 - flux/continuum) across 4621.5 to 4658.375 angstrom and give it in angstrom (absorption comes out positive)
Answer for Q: -1.2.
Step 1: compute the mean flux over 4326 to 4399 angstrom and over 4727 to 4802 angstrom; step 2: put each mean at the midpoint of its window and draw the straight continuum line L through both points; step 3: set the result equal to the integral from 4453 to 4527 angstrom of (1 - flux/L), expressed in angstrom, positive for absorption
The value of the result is -4.6 angstrom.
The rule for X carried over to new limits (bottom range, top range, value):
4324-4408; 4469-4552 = 1.21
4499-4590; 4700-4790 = 1.12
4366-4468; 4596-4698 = 1.21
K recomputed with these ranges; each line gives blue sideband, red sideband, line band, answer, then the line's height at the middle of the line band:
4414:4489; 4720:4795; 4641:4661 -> 0.08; 5.59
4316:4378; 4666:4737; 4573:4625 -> -2.40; 5.36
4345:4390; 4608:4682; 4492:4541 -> -2.16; 5.32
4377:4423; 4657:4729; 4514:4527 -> -1.07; 5.22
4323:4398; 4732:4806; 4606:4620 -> -0.79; 5.41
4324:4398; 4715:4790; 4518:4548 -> -1.13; 5.24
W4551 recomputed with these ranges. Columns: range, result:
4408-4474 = 5.27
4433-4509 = 5.42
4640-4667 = 5.57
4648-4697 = 5.52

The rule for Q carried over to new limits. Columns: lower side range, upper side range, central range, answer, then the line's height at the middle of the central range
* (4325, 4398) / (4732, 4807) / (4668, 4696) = 0.07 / 5.57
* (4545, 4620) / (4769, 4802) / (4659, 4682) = 0.91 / 5.67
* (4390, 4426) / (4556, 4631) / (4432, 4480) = -1.18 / 5.2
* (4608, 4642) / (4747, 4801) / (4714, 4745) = 0.28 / 5.75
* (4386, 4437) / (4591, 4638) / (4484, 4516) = -1.76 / 5.35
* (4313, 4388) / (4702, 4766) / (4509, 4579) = -3.48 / 5.26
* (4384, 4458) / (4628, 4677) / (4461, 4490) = -0.94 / 5.24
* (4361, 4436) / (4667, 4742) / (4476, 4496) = -0.94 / 5.22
